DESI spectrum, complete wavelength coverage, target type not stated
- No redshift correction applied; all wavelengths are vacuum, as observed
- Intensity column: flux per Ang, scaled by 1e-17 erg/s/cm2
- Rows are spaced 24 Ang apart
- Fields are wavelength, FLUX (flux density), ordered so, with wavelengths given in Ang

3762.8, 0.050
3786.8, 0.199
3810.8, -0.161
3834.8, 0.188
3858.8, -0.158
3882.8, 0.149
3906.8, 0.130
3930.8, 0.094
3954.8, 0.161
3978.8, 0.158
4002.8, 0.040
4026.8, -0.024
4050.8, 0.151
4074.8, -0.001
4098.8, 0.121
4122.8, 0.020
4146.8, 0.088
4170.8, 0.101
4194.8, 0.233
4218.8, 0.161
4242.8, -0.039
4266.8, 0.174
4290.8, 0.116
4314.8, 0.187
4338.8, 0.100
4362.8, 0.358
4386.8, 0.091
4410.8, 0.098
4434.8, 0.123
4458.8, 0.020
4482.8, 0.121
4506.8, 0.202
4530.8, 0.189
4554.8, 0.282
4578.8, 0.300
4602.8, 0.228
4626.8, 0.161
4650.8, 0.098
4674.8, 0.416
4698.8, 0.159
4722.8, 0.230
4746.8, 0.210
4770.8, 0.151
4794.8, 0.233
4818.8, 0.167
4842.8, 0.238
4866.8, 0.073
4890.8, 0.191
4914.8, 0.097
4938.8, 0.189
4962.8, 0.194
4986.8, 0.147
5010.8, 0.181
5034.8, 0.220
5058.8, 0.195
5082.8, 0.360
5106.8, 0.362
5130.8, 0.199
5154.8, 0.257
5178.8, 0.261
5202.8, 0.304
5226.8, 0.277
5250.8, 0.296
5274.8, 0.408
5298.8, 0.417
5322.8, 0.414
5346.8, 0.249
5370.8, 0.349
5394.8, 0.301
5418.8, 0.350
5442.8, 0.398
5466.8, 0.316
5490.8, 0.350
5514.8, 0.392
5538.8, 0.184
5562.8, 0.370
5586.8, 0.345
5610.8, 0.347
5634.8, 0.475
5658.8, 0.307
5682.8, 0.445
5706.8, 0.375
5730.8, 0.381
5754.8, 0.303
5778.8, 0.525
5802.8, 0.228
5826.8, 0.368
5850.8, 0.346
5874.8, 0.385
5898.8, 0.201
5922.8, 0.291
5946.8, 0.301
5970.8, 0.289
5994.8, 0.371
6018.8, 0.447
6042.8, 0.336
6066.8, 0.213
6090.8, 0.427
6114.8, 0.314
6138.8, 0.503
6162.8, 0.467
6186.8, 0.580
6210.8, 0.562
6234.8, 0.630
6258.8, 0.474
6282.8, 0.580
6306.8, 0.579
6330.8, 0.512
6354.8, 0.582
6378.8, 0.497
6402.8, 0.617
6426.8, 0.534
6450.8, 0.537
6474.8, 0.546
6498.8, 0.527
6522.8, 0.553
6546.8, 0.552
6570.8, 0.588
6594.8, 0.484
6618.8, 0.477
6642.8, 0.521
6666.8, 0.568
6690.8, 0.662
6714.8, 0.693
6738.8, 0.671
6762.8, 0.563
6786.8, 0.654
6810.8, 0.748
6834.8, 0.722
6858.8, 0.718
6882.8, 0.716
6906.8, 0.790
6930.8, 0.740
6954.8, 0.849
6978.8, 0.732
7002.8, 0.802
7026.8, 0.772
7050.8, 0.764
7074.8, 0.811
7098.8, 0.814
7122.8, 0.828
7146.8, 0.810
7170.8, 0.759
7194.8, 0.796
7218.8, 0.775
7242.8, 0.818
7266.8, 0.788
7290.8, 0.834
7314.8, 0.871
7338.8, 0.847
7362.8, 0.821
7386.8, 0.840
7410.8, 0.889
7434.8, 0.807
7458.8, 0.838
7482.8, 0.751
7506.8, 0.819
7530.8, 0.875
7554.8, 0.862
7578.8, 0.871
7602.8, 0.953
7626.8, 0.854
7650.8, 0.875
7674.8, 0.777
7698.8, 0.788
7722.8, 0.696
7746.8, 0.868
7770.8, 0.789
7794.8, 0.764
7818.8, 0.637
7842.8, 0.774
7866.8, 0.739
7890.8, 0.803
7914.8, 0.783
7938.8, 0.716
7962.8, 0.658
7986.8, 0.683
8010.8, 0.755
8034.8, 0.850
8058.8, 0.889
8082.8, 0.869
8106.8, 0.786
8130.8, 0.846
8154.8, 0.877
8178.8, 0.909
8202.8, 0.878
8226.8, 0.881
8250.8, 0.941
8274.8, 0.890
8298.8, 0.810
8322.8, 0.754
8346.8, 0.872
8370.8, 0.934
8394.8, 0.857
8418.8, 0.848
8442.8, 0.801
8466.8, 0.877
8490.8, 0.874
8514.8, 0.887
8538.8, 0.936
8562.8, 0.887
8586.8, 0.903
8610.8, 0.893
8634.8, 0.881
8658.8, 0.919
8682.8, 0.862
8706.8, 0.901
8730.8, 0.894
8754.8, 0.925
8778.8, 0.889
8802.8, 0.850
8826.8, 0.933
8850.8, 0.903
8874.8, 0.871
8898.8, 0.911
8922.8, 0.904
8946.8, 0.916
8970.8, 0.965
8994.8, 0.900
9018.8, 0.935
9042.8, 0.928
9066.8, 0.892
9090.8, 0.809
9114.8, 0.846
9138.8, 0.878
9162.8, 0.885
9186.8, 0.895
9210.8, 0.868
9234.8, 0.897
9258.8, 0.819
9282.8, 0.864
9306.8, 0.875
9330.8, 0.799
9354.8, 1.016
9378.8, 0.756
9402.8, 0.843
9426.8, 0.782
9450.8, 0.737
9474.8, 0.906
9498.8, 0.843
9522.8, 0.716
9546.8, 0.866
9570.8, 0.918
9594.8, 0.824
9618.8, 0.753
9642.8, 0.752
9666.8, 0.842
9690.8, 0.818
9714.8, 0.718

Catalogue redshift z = 0.54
